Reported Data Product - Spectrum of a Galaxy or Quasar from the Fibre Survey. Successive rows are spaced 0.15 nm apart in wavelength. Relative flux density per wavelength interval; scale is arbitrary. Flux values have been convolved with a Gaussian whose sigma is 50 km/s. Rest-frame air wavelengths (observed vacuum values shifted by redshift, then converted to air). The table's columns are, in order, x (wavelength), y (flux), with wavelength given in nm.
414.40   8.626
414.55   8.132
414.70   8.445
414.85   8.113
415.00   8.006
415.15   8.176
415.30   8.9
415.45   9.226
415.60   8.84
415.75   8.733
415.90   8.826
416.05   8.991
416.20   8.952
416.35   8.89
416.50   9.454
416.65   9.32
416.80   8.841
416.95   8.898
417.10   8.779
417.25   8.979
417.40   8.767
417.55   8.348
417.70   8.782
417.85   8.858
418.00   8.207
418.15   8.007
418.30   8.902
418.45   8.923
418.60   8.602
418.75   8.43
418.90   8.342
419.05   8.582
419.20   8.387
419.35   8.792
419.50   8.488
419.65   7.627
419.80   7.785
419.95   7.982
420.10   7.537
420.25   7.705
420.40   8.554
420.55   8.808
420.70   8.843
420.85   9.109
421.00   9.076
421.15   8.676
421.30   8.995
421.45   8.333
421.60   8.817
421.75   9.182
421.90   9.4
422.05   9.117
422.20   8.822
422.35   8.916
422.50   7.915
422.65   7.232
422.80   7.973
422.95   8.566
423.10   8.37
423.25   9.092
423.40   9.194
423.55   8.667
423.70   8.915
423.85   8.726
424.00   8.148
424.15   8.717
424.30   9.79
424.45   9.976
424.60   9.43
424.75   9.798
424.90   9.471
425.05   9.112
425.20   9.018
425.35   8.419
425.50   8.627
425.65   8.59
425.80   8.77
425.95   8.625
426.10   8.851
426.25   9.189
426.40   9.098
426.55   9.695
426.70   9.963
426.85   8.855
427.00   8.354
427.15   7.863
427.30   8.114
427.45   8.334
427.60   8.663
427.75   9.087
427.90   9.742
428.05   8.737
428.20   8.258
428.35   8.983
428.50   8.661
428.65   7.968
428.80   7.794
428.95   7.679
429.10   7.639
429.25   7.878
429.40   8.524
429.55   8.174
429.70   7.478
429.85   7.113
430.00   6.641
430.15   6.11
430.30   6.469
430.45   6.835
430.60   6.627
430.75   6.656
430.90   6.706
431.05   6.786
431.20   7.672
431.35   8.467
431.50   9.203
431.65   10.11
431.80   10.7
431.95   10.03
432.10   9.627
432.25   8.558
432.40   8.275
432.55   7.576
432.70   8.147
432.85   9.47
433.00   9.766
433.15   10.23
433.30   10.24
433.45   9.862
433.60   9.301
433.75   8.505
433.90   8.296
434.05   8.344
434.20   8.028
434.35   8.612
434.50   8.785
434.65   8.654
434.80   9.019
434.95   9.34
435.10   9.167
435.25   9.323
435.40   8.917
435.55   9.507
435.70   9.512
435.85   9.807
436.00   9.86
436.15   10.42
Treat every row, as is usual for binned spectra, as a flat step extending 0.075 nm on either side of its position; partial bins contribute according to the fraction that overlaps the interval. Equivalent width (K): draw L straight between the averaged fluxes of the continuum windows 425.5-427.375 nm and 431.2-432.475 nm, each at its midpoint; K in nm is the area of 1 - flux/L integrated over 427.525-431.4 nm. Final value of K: 0.57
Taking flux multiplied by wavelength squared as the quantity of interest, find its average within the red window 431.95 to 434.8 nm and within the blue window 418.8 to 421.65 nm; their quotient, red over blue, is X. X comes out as 1.13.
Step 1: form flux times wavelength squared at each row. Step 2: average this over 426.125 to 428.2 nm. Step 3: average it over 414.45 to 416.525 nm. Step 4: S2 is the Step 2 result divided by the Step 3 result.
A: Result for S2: 1.08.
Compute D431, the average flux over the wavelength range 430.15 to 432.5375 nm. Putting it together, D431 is 8.1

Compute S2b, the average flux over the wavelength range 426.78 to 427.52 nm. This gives 8.3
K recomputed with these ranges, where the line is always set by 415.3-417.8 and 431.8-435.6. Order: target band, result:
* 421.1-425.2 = 0.045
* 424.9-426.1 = 0.026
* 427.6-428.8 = 0.040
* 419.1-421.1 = 0.128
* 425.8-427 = -0.015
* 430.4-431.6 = 0.212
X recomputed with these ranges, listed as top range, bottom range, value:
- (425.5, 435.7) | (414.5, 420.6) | 1.06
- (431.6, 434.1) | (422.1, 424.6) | 1.11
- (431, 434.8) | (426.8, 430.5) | 1.14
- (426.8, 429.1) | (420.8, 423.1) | 1.00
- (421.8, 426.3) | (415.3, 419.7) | 1.05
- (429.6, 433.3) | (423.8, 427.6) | 0.94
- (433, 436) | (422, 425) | 1.09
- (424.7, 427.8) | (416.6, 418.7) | 1.06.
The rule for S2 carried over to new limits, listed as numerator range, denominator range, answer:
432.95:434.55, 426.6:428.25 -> 1.07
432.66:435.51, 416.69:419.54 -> 1.13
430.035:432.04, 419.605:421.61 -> 0.98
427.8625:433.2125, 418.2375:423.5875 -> 1.00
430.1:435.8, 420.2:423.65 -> 1.05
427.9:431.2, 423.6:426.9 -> 0.85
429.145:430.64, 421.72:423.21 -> 0.87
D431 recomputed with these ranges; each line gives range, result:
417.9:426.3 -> 8.68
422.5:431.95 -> 8.44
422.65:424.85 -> 8.9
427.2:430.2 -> 8.09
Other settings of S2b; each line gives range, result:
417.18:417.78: 8.72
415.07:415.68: 8.78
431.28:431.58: 8.86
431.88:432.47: 9.12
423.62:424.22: 8.63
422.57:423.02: 7.92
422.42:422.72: 7.6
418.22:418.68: 8.8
